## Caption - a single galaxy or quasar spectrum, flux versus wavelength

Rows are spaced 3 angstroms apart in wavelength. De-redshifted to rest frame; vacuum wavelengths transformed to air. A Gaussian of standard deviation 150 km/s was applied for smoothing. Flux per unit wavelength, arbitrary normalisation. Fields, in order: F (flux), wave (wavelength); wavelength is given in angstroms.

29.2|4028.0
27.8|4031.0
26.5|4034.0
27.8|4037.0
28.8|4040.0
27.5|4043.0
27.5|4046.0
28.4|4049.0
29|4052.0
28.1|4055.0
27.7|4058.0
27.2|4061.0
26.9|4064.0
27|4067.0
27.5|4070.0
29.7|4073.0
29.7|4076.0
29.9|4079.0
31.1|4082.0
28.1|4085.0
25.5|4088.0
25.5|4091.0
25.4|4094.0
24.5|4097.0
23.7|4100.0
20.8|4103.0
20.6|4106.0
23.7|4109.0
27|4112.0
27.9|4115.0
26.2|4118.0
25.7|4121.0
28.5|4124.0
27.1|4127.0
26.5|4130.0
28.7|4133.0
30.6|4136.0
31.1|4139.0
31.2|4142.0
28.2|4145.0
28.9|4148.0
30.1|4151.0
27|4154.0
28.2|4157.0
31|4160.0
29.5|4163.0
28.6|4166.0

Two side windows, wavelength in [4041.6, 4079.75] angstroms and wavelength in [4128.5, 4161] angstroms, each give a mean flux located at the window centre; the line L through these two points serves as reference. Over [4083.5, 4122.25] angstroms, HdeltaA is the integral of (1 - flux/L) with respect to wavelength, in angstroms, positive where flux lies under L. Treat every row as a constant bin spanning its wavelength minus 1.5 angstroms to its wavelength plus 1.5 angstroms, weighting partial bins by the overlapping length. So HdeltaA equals 5.0 angstroms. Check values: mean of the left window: 28.1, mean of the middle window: 25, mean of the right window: 29.2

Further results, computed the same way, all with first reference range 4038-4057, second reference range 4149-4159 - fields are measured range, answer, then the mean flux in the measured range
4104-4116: 1.65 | 24.5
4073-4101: 1.08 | 27.2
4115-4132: 0.91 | 27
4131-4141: -0.52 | 30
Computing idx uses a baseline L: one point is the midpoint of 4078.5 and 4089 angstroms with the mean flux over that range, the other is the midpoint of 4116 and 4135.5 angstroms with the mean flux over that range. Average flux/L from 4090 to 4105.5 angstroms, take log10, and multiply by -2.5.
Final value 0.19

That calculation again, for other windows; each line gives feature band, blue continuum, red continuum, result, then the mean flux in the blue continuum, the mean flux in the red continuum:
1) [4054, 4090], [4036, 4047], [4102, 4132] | -0.05 mag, 27.9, 25.5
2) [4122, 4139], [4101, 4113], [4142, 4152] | -0.07 mag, 22.9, 29.3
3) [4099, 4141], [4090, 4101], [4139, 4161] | 0.02 mag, 24.8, 29.3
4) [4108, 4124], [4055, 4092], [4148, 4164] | 0.09 mag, 28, 29.1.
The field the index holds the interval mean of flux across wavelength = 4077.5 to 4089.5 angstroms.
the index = 28.7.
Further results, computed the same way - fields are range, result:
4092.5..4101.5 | 24.5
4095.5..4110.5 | 22.7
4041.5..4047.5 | 27.5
